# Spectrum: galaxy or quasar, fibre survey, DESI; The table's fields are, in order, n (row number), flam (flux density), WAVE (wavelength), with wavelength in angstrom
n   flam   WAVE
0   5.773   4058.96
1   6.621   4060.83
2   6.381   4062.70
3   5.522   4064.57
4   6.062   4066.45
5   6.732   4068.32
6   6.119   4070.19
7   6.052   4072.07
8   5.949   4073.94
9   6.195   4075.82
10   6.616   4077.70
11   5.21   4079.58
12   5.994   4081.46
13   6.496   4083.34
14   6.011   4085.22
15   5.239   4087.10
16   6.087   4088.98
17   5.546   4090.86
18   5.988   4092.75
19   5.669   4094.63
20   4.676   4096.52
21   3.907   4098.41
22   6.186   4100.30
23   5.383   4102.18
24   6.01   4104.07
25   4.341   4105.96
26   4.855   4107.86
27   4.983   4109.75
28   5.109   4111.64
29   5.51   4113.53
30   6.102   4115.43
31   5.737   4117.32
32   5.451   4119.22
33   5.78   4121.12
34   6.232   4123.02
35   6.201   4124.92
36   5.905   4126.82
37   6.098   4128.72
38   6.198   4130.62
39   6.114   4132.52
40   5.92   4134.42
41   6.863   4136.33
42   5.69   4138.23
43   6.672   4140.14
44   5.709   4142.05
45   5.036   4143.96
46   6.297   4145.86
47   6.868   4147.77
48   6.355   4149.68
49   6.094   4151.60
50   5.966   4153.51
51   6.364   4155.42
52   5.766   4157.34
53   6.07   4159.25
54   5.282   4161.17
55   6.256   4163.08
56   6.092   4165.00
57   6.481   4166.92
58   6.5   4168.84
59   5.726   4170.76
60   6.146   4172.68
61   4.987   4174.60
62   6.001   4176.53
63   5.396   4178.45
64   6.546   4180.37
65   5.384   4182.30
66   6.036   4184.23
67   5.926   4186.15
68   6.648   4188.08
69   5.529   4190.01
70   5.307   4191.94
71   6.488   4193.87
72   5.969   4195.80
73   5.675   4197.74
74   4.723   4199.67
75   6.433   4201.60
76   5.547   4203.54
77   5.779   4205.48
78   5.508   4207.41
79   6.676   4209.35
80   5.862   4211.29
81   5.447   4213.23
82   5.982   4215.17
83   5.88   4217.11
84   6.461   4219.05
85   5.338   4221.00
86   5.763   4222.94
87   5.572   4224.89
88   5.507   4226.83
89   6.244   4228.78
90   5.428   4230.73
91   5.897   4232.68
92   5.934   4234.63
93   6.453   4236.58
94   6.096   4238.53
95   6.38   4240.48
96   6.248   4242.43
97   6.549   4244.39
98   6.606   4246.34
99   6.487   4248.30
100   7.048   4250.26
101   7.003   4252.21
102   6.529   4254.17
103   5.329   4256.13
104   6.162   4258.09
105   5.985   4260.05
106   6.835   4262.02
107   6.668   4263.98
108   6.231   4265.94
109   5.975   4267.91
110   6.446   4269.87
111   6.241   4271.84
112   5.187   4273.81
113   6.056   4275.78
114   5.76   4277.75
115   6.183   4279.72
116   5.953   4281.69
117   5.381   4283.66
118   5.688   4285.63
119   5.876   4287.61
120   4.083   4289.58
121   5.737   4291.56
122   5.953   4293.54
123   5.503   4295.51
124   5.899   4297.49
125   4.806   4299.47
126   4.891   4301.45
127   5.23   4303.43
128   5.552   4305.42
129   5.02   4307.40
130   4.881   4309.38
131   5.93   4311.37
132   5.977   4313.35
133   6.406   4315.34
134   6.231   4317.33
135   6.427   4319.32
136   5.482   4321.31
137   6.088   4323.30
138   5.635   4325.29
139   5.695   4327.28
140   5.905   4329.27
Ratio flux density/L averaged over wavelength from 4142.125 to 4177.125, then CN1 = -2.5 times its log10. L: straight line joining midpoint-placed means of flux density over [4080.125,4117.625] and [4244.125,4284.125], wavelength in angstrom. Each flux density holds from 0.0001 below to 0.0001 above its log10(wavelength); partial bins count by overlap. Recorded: -0.046 mag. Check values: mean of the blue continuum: 5.48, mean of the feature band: 6.01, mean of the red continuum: 6.22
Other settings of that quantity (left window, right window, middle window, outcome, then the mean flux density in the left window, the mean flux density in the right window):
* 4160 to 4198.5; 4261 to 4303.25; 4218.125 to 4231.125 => 0.016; 5.92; 5.77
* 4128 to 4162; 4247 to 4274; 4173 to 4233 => 0.072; 6.08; 6.33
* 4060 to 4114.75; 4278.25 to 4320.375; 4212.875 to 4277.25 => -0.092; 5.7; 5.6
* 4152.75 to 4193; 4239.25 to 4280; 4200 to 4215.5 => 0.039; 5.93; 6.28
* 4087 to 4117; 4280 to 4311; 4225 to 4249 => -0.141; 5.36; 5.39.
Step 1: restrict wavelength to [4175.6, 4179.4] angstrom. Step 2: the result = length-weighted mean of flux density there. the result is 5.7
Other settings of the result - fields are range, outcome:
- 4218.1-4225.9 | 5.78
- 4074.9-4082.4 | 6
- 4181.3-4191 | 5.9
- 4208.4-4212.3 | 6.26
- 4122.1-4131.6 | 6.13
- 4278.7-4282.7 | 6.07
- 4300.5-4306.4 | 5.22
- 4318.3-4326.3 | 5.91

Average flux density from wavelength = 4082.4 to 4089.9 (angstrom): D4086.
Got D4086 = 5.96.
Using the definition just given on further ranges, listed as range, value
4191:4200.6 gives 5.64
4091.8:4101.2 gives 5.28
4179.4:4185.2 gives 5.99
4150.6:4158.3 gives 6.05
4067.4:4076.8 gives 6.21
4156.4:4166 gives 5.9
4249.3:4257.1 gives 6.48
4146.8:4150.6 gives 6.61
